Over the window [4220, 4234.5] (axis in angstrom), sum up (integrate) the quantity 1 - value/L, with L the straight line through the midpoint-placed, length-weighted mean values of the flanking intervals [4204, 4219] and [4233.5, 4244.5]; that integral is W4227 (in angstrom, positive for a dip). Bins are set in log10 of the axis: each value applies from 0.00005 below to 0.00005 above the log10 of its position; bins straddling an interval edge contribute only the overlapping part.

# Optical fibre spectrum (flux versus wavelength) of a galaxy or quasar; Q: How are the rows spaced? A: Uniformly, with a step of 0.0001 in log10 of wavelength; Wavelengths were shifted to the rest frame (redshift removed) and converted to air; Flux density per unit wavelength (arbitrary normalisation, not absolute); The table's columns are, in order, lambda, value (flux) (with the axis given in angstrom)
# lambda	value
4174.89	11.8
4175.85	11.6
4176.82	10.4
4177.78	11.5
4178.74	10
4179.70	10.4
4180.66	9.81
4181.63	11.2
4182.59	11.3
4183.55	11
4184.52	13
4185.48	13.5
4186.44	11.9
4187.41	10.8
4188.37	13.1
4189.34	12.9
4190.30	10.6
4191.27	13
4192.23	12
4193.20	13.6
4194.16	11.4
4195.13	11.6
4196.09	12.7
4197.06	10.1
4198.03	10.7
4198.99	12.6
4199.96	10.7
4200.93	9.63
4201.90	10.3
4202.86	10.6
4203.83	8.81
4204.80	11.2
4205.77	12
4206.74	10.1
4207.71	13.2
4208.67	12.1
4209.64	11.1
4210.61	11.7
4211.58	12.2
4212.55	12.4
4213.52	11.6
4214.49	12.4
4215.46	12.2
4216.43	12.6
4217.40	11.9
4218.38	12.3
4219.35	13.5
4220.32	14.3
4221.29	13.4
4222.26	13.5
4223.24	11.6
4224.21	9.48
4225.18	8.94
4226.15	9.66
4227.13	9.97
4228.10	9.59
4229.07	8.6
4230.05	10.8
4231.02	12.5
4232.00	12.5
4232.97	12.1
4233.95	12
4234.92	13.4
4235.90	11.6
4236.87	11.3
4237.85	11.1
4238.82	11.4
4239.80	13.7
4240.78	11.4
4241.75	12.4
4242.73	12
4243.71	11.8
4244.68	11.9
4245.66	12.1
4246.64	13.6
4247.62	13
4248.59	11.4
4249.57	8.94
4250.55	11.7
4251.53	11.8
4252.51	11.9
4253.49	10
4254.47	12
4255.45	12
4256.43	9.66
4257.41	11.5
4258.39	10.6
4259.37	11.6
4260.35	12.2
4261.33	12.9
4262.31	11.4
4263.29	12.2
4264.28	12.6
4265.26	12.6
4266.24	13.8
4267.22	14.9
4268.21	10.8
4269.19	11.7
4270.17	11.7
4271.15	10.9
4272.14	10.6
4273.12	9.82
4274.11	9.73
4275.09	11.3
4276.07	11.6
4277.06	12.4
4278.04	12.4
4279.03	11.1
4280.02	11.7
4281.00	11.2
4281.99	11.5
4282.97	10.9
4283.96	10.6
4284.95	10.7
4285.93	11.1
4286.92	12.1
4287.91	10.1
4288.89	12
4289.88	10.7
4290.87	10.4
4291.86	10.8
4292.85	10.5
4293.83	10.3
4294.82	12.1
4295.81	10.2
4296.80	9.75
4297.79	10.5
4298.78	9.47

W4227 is 0.9 angstrom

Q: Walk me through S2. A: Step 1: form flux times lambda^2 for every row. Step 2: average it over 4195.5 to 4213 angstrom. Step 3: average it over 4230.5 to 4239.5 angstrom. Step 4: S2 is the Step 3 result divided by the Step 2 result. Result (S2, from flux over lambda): 1.09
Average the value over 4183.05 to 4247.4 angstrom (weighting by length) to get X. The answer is 11.7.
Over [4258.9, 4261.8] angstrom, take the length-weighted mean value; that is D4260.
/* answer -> 12.2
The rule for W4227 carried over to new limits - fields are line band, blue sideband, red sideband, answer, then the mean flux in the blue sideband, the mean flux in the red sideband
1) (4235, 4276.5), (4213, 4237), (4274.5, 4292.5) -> -1.0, 11.7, 11.2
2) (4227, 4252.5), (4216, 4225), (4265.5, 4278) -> 0.9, 12.4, 11.7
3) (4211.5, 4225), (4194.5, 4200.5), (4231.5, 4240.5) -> -0.6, 11.4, 12.1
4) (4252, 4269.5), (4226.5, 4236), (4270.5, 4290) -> -1.1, 11.3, 11.1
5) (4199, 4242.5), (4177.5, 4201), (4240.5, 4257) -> 0.2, 11.6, 11.6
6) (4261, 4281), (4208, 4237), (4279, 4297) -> -1.1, 11.7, 11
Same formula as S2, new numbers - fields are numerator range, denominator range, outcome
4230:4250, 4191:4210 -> 1.08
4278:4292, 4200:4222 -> 0.98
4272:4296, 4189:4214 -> 1.00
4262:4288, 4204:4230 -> 1.03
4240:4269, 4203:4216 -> 1.05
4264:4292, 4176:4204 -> 1.05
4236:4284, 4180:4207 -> 1.05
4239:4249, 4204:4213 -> 1.07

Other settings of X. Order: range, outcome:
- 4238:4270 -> 11.9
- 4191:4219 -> 11.6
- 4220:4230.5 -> 10.8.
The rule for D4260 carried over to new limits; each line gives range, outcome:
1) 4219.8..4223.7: 13.2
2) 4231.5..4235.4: 12.5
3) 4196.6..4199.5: 11.1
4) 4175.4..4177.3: 10.9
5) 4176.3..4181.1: 10.4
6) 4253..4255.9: 11.3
